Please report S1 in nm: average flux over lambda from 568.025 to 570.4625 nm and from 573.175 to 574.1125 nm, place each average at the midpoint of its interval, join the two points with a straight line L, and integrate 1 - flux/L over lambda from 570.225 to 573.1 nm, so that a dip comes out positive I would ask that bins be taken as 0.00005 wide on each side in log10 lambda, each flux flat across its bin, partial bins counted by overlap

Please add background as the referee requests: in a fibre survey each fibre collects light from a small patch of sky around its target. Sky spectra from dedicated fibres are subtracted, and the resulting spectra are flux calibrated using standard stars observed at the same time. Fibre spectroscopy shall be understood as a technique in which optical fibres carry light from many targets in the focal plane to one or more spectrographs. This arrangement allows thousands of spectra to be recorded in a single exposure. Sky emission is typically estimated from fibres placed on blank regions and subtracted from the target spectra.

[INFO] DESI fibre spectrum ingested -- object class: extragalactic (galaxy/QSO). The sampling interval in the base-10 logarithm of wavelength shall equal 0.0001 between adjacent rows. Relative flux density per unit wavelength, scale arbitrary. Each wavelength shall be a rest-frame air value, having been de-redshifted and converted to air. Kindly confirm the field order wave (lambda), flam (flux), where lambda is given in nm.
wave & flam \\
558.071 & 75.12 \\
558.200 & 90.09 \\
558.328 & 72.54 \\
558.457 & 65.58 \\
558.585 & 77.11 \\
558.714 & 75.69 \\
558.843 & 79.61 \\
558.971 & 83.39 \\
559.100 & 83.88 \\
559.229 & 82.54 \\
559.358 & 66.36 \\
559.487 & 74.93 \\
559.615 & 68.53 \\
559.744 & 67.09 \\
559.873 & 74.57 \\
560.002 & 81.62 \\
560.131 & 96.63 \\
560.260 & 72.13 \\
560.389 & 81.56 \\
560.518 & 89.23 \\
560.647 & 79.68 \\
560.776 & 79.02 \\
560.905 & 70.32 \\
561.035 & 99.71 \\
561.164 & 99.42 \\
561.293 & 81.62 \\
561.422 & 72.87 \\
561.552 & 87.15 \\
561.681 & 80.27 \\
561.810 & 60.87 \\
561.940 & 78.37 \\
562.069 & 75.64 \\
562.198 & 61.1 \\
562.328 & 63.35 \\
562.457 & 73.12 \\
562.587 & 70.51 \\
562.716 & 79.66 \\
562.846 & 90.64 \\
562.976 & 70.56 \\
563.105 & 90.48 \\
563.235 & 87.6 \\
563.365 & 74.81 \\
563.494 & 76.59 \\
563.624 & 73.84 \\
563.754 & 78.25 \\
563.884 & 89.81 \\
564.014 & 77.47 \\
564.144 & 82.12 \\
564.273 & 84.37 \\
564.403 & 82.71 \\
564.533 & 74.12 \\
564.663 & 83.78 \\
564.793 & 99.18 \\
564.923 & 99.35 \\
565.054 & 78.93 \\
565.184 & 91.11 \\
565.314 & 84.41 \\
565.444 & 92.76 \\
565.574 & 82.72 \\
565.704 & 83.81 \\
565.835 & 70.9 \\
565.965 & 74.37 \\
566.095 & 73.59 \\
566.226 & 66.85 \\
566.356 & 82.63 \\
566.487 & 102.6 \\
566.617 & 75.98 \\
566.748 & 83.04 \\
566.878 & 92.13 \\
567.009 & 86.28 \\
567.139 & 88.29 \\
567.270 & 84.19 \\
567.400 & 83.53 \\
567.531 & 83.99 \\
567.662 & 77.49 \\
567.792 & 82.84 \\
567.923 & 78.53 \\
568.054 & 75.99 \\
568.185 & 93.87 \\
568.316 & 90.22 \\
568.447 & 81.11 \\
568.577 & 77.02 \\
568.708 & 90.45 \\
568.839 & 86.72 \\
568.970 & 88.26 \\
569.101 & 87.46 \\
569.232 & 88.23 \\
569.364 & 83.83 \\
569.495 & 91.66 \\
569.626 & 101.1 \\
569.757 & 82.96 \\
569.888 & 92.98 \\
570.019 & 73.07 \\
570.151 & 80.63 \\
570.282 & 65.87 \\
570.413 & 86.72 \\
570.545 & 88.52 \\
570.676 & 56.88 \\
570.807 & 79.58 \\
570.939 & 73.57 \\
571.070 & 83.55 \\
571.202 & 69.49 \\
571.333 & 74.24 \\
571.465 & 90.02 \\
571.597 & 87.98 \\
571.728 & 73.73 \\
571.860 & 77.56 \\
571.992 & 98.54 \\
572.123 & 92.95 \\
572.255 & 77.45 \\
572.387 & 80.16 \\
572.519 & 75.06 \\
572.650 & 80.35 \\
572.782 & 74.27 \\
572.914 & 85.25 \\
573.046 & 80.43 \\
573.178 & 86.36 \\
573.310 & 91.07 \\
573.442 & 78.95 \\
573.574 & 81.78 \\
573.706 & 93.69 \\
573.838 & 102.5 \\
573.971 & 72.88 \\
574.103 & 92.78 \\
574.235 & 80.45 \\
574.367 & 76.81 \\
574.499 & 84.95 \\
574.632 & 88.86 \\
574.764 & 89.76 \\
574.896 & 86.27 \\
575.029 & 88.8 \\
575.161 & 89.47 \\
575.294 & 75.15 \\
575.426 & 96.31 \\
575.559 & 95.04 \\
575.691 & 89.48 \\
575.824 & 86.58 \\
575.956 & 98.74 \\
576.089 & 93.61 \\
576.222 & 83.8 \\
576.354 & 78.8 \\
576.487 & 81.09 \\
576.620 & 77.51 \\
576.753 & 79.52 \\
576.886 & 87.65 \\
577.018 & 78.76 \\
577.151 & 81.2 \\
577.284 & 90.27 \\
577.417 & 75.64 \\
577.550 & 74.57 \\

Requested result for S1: 0.22 nm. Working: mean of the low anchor 85.3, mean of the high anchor 87.2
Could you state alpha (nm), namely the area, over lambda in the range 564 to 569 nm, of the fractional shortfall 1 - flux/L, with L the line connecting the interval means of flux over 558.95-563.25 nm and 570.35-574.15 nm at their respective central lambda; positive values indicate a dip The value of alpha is -0.22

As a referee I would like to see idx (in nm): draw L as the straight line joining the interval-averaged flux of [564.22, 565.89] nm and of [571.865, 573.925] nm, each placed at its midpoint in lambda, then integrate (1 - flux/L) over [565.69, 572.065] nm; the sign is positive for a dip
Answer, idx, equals 0.19 nm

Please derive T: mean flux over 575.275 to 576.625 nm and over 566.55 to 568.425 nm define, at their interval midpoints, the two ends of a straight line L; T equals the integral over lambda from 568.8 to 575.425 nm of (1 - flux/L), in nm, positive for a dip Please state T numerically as 0.20 nm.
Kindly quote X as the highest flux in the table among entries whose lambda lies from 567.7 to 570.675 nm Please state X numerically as 101.1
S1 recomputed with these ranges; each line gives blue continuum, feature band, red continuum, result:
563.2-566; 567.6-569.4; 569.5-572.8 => -0.06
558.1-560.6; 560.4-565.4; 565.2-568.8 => -0.03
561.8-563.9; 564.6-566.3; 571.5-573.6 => -0.11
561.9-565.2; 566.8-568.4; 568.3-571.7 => -0.06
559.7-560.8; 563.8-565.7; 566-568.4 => -0.08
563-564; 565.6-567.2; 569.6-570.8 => -0.02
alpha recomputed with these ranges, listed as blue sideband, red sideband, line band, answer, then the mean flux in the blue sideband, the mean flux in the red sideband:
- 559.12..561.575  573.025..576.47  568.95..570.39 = -0.007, 80.2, 87.1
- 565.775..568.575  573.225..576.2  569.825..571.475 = 0.139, 82.2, 87.8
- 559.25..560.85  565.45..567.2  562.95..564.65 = -0.004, 77.7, 82.1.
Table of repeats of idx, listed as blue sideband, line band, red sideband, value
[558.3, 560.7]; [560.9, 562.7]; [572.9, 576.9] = 0.042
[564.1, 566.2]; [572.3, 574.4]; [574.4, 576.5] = 0.088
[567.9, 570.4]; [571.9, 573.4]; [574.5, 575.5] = 0.050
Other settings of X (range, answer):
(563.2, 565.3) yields 99.35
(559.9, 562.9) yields 99.71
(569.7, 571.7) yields 92.98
